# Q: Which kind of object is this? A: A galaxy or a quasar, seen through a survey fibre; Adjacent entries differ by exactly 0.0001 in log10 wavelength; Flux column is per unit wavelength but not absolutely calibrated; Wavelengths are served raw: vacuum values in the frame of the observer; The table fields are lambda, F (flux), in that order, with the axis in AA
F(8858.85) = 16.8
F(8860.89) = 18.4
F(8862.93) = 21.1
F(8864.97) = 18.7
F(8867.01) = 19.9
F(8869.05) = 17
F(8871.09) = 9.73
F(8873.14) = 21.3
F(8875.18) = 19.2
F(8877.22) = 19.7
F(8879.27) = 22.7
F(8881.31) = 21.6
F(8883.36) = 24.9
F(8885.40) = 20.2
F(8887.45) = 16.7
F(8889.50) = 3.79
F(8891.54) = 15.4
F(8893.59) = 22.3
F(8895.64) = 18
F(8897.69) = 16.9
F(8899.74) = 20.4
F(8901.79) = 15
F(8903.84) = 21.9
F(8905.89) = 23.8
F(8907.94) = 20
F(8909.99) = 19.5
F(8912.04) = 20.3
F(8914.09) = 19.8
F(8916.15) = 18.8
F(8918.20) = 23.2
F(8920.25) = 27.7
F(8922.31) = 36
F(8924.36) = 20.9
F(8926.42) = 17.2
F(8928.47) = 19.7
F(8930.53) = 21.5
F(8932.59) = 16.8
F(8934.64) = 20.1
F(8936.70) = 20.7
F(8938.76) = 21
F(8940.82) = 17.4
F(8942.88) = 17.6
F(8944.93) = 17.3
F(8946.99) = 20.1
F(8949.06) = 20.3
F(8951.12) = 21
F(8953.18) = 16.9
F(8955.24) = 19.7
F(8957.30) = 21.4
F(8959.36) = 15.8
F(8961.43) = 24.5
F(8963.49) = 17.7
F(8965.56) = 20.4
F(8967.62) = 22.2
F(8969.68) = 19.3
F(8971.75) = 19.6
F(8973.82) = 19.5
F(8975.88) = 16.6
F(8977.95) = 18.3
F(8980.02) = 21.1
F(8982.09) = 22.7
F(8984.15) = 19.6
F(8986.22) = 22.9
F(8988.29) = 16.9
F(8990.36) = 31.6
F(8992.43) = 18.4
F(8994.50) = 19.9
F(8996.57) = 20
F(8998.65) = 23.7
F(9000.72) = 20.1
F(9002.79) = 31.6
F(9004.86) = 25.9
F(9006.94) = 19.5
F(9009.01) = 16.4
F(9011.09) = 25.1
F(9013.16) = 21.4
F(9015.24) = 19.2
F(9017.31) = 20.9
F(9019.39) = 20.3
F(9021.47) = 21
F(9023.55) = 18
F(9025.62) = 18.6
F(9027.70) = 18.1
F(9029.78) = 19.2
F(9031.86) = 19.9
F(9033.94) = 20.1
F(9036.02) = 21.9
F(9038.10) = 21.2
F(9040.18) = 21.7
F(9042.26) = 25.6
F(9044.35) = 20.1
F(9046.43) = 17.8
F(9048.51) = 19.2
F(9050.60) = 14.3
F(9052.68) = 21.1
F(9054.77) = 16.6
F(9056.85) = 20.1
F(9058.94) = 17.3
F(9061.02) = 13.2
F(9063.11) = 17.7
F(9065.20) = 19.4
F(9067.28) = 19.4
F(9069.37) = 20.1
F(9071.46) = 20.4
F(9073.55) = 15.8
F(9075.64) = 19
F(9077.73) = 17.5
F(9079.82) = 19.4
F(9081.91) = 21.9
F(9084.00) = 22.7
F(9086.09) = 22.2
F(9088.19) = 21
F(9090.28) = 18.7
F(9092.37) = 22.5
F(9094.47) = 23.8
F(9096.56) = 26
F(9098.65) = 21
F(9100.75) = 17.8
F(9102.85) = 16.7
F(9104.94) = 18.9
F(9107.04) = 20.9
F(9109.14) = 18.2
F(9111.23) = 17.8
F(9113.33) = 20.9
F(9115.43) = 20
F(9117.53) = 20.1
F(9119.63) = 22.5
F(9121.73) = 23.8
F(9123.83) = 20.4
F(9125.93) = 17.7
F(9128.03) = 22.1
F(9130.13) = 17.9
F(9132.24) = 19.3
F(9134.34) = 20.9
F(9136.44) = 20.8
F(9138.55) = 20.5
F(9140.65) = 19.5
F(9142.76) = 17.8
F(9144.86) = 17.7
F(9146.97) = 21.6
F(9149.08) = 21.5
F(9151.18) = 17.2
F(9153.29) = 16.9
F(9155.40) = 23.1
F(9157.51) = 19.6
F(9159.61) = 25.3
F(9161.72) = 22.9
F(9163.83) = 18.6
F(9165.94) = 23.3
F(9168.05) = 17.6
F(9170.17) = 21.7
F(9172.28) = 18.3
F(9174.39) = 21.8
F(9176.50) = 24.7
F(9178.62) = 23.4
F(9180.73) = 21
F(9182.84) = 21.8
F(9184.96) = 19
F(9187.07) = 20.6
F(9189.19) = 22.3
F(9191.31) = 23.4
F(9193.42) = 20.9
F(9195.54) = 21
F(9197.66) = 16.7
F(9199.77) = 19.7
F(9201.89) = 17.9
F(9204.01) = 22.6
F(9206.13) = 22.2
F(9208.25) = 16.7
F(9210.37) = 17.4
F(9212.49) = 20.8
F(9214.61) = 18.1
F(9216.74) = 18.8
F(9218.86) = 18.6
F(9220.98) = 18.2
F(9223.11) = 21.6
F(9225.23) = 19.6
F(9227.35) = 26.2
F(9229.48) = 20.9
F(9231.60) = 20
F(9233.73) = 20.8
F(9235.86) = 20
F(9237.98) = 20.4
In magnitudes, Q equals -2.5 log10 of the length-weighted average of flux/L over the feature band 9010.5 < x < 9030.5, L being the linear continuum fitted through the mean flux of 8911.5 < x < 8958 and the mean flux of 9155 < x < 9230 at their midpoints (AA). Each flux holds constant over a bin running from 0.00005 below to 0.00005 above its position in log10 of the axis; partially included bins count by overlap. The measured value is 0.03 mag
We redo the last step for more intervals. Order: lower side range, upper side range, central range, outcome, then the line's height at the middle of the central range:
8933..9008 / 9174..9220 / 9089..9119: 0.01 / 20.5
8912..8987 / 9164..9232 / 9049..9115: 0.06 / 20.5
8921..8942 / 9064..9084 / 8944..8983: 0.06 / 20.8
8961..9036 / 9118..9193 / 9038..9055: 0.05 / 20.8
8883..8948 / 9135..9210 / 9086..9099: -0.10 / 20.3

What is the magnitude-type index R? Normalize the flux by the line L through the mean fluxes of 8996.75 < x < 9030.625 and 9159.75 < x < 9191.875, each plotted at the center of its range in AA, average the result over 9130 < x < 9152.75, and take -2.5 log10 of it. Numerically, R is 0.099 mag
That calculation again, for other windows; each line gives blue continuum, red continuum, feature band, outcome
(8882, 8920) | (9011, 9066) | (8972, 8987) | -0.038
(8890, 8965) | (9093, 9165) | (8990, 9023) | -0.091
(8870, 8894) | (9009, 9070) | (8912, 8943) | -0.156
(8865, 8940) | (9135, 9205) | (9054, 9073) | 0.118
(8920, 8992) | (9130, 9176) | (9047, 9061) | 0.152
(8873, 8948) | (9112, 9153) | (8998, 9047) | -0.060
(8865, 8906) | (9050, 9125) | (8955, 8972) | -0.066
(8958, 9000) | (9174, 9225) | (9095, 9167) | 0.006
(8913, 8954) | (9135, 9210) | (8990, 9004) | -0.128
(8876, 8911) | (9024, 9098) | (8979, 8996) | -0.114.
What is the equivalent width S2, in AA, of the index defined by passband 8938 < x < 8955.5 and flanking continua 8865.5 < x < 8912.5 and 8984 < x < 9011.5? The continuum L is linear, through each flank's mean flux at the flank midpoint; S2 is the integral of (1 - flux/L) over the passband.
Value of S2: 1.4 AA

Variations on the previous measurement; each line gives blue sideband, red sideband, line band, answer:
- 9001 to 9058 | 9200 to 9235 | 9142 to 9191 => -1.6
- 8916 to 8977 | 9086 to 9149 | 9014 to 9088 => 3.1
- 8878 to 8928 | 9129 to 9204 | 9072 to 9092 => 0.5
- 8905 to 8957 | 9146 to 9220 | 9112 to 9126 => -0.3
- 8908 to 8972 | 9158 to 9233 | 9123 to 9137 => 0.5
